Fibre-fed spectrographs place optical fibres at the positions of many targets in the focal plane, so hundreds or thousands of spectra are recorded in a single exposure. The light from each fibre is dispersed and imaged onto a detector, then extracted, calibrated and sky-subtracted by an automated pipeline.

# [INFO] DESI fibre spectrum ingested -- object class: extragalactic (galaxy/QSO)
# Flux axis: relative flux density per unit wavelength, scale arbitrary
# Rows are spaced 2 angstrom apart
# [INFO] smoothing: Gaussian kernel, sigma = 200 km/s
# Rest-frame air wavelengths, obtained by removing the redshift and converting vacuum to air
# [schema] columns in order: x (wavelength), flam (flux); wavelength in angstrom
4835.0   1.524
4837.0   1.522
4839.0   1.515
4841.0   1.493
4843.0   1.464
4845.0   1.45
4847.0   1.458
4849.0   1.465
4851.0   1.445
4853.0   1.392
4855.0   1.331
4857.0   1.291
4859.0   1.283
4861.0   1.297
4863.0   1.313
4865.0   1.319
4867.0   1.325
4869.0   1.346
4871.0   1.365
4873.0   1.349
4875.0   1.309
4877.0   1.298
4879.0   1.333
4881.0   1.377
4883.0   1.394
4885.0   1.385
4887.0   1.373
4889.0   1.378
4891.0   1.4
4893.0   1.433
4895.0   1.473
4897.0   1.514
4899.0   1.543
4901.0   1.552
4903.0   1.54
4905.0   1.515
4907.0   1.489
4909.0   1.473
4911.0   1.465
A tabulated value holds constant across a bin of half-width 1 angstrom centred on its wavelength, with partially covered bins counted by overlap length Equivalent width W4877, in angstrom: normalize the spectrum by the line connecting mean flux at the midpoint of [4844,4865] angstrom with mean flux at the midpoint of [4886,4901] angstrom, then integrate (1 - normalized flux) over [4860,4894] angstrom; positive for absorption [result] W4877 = 1.56 angstrom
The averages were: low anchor 1.37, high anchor 1.45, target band 1.35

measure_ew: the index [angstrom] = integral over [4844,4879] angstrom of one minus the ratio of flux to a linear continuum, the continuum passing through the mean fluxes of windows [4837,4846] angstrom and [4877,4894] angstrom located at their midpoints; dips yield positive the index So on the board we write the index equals 2.02 angstrom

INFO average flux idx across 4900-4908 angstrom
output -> 1.52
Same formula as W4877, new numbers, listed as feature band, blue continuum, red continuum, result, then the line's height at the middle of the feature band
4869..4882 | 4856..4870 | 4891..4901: 0.36 angstrom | 1.38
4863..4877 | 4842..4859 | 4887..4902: 0.97 angstrom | 1.43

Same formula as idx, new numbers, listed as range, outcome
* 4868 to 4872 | 1.36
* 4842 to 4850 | 1.46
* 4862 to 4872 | 1.33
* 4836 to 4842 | 1.51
